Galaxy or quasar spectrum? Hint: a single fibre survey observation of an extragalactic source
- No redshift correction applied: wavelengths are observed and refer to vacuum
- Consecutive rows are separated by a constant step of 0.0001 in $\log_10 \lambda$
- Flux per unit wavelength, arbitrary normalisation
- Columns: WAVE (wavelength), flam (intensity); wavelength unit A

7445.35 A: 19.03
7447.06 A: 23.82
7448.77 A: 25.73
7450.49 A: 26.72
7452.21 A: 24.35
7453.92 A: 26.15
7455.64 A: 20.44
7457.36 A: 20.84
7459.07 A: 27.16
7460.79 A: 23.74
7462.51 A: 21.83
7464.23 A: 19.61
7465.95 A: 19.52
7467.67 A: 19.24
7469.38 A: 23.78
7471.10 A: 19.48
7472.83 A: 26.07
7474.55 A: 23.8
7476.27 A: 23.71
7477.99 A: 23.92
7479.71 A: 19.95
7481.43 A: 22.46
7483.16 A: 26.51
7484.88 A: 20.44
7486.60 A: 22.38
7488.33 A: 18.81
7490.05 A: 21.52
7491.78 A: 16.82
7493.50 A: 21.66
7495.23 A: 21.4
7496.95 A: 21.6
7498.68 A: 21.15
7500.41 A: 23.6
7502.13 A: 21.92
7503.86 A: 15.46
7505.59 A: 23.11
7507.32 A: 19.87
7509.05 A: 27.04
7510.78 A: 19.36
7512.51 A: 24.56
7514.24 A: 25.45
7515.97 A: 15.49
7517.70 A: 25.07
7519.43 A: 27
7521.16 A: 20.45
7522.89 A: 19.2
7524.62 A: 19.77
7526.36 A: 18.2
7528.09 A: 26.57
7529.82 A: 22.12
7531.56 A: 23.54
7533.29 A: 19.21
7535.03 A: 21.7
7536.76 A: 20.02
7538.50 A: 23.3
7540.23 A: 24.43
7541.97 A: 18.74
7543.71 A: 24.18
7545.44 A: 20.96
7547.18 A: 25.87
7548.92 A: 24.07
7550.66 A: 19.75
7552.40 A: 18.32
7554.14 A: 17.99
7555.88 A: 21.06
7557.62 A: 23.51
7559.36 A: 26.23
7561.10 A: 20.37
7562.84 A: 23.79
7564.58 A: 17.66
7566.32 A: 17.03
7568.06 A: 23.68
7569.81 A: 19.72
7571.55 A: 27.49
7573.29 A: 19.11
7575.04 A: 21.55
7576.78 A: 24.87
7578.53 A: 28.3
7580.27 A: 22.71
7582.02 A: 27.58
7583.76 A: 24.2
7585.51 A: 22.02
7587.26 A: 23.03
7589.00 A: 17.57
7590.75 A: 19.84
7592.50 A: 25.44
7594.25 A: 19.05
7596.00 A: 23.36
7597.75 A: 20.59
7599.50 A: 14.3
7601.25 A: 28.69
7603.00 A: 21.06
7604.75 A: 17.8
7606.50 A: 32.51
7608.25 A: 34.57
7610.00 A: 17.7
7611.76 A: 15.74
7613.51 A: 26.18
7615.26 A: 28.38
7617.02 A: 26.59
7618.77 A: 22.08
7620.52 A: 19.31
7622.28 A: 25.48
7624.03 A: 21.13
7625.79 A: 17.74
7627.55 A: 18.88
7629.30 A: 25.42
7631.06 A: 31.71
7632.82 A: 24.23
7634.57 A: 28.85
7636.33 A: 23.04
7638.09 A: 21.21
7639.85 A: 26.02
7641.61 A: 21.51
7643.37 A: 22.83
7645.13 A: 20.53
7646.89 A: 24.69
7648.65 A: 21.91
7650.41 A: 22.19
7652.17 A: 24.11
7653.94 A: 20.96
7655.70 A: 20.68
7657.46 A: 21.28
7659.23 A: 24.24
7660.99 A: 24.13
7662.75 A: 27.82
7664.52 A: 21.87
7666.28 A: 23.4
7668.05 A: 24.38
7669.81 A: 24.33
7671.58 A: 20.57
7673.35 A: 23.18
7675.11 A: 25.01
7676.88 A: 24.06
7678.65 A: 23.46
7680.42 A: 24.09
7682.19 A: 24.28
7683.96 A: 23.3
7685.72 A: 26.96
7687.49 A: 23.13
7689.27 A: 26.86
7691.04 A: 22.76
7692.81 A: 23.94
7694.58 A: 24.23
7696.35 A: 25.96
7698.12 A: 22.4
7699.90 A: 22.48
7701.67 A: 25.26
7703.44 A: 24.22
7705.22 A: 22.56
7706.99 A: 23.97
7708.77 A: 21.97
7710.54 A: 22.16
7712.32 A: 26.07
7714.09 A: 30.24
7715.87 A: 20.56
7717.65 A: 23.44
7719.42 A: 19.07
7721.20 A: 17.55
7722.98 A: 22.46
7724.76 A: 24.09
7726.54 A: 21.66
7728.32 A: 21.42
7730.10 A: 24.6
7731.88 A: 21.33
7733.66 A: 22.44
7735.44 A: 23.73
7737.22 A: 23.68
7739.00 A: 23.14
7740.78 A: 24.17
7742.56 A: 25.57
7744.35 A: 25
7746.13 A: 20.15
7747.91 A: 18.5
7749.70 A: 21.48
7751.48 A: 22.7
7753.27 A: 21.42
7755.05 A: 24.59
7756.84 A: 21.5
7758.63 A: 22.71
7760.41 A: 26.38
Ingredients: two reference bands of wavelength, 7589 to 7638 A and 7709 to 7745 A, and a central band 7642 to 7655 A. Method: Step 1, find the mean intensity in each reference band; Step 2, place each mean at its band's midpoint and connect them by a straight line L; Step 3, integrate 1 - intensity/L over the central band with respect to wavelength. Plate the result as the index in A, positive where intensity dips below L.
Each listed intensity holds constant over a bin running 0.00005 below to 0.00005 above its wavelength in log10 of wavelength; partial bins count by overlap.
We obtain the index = 0.4 A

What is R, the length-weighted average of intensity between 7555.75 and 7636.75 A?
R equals 23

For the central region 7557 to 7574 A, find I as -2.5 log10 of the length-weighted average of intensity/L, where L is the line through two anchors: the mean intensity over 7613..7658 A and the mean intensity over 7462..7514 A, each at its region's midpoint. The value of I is 0.03 mag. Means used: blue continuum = 21.7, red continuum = 23.3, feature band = 21.9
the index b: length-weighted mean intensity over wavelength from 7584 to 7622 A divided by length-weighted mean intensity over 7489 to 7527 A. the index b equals 1.06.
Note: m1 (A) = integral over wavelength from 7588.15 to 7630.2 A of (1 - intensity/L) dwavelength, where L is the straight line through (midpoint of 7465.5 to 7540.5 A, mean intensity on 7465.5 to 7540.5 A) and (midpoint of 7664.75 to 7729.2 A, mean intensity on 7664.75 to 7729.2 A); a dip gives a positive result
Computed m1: 0.5 A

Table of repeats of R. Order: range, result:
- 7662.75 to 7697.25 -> 24.1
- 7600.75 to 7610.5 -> 25.6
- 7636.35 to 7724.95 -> 23.4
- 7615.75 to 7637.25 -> 23.8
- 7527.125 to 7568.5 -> 21.8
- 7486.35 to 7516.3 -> 21.3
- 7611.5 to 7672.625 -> 23.3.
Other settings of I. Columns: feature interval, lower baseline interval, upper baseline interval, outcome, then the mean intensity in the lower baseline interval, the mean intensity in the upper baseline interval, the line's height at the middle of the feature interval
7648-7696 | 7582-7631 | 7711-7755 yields -0.04 mag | 22.8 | 22.7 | 22.8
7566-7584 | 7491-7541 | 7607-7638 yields -0.02 mag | 21.7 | 24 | 23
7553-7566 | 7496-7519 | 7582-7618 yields 0.06 mag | 21.9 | 23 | 22.6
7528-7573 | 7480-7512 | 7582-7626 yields 0.01 mag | 21.4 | 22.8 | 22.1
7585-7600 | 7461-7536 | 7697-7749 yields 0.08 mag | 21.7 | 22.9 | 22.2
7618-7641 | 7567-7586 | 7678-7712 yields 0.02 mag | 23.7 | 23.9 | 23.8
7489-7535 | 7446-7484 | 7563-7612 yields 0.06 mag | 23.1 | 22.5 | 22.9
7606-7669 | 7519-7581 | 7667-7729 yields -0.04 mag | 22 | 23.5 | 22.9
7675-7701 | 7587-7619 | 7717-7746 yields -0.07 mag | 22.9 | 22.6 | 22.7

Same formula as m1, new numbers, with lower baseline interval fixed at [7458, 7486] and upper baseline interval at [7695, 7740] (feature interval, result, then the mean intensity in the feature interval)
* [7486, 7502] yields 1.1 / 21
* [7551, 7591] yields 1.2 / 22.1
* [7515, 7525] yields 0.6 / 21.3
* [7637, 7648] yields 0.1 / 22.8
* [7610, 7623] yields -0.1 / 23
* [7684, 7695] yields -0.7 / 24.6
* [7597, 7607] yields 0.3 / 22.1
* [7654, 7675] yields -0.2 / 23.2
